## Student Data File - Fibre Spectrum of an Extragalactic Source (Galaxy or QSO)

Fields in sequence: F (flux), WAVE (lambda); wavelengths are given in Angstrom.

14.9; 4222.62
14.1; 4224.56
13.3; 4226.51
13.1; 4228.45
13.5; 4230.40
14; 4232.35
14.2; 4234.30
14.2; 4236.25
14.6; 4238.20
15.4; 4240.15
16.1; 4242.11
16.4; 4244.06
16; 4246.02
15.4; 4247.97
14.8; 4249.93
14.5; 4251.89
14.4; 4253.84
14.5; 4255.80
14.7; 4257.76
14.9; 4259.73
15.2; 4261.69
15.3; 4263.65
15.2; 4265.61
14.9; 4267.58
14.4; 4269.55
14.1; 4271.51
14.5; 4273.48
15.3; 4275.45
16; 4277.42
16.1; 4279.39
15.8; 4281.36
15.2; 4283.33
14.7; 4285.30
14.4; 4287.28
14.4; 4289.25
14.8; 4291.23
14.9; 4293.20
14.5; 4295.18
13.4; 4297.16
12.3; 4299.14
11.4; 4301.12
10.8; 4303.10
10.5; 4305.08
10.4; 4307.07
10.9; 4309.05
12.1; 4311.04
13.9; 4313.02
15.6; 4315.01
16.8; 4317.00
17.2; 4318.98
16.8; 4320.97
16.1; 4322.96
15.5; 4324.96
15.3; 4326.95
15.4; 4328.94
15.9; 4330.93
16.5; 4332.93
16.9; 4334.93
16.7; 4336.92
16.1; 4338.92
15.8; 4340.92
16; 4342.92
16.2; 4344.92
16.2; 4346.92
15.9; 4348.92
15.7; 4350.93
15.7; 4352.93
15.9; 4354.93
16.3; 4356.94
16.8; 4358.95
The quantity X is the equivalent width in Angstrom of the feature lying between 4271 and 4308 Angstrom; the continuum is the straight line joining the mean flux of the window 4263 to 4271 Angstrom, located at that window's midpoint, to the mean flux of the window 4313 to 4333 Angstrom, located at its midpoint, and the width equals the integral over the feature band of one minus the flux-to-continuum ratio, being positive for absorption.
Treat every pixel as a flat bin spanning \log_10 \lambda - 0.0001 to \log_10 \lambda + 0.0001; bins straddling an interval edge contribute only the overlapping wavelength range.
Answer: 3.46 Angstrom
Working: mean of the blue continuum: 14.9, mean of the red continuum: 16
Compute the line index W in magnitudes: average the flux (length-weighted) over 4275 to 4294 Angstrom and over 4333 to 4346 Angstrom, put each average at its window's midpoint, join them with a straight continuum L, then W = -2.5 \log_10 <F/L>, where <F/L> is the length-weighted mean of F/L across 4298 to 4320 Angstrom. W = 0.21 mag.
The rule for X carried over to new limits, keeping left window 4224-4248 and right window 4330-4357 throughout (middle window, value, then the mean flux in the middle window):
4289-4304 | 2.12 Angstrom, 13.3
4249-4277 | 0.39 Angstrom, 14.8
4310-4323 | 0.25 Angstrom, 15.4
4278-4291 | 0.16 Angstrom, 15.1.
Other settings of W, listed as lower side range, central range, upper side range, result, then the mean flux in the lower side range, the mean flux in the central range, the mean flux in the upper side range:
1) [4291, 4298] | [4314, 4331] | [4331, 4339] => -0.02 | 14.4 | 16.1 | 16.5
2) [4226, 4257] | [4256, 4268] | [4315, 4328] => 0.01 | 14.7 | 15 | 16.2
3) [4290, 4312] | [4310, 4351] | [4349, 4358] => -0.11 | 12.4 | 15.8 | 15.9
